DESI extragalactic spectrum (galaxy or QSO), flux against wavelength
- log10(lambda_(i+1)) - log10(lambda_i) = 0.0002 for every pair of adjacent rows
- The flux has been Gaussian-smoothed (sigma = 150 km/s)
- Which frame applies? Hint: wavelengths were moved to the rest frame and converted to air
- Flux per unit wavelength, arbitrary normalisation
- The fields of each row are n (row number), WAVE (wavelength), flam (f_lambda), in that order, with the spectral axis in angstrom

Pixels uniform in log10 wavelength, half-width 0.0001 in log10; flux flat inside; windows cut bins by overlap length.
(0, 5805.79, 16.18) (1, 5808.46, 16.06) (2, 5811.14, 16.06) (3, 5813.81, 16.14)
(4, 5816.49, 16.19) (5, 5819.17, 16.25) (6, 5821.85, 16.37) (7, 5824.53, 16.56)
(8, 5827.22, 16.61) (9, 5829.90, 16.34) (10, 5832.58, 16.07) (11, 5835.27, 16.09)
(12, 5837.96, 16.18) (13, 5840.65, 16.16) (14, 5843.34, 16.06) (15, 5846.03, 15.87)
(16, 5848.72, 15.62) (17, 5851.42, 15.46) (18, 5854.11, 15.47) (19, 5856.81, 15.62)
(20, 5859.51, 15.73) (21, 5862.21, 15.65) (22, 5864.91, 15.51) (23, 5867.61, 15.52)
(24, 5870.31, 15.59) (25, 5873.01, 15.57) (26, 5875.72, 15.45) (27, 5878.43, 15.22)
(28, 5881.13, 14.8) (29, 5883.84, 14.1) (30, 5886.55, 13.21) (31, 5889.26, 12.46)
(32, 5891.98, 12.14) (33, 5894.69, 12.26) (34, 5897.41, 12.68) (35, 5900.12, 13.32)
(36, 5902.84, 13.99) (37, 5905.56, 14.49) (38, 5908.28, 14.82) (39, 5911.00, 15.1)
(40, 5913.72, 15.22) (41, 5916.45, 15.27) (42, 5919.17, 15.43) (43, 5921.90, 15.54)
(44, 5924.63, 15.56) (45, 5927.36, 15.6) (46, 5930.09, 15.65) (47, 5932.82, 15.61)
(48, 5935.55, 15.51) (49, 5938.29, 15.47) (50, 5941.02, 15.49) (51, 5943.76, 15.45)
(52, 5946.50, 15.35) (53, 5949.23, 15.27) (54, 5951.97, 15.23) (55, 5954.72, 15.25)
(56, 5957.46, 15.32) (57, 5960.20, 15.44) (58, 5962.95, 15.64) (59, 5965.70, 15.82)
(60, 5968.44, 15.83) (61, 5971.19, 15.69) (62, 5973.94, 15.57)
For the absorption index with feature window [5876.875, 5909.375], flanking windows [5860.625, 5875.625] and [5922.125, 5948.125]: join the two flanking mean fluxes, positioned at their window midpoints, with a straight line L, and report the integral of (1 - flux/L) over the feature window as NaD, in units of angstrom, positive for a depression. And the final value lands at 4.02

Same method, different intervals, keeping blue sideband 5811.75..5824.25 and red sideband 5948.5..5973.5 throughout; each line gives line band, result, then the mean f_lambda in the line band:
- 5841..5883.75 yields 1.4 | 15.5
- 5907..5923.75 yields 0.5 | 15.2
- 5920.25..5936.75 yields 0.1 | 15.6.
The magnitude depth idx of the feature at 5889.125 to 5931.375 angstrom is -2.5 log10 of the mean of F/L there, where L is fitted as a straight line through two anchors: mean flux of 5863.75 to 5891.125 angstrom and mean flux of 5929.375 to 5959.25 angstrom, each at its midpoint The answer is 0.05 mag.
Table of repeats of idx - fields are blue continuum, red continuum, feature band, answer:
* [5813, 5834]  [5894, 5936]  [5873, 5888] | 0.053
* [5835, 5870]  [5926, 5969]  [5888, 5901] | 0.239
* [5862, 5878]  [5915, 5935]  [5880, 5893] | 0.164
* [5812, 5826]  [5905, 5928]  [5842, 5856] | 0.019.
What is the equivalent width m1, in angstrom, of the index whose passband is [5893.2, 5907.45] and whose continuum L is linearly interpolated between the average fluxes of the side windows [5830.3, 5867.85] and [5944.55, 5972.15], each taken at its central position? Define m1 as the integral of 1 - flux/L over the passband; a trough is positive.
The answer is 2.1 angstrom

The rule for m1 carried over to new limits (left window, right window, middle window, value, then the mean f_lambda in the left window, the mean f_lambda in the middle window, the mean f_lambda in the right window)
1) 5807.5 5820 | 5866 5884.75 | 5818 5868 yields -0.8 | 16.1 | 16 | 15.2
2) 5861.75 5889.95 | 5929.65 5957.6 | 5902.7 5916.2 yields 0.3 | 14.9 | 14.8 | 15.4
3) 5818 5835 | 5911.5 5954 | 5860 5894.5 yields 3.0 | 16.4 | 14.6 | 15.4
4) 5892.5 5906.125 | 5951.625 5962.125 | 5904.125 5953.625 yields -3.6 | 13.2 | 15.3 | 15.3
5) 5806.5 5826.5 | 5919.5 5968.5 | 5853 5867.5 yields 0.4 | 16.2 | 15.6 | 15.5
